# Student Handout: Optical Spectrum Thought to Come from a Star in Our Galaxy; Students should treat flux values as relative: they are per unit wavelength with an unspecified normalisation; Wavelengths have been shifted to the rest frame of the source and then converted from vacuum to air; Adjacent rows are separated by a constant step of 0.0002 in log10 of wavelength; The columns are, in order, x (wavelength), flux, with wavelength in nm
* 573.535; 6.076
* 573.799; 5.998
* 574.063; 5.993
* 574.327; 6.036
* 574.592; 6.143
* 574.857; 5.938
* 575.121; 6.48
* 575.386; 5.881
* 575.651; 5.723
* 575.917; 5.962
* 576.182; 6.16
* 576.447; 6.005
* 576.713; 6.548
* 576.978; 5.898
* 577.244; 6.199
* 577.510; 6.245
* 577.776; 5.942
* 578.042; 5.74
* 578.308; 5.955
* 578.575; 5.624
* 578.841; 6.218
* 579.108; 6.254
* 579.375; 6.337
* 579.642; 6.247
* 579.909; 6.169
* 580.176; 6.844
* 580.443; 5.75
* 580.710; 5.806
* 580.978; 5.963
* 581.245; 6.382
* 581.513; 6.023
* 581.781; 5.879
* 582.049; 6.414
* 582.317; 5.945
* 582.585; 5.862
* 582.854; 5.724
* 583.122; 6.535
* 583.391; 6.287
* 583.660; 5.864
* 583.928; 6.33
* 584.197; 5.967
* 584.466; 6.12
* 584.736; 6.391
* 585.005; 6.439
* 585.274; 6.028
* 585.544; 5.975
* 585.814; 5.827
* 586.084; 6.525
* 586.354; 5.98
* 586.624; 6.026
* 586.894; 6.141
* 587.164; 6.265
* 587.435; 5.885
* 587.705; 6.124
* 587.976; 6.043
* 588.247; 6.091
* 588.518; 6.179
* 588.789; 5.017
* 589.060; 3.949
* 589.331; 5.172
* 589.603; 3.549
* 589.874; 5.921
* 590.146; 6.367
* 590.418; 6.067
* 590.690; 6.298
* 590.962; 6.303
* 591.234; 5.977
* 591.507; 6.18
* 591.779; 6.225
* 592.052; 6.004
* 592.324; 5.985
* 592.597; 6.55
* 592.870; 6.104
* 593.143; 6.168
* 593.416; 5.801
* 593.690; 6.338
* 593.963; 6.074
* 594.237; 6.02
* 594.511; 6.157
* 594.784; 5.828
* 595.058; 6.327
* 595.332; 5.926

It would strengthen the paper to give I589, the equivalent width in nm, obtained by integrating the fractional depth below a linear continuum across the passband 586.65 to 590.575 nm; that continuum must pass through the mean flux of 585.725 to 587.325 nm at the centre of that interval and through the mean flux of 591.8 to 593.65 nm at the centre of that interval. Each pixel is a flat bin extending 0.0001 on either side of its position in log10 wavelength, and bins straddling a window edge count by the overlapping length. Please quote 0.31 nm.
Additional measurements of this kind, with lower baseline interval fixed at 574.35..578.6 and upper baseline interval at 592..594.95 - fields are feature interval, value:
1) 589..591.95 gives 0.195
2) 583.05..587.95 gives -0.059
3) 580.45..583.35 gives 0.005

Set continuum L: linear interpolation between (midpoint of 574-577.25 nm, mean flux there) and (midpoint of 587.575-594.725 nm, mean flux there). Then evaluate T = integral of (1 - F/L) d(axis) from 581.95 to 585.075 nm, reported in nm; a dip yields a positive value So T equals -0.09 nm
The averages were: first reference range 6.07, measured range 6.15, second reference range 5.87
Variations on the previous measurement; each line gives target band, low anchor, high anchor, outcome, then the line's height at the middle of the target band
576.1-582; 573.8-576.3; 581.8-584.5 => -0.04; 6.06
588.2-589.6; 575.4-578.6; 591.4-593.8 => 0.24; 6.12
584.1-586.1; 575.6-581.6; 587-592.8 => -0.07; 5.94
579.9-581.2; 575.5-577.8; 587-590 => -0.05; 5.88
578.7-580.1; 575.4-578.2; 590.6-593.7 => -0.05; 6.05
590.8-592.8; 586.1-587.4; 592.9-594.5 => -0.03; 6.1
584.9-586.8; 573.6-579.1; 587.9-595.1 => -0.06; 5.93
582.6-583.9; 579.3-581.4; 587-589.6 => -0.03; 5.95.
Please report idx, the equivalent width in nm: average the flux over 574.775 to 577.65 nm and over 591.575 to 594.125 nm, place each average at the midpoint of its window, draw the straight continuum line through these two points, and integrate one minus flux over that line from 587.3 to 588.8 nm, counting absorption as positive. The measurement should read 0.040 nm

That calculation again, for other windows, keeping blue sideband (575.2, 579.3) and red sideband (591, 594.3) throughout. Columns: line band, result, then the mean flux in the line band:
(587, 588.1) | 0.003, 6.08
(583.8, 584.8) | -0.018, 6.18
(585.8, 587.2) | -0.013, 6.15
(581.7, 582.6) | 0.001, 6.06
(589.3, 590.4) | 0.137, 5.35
